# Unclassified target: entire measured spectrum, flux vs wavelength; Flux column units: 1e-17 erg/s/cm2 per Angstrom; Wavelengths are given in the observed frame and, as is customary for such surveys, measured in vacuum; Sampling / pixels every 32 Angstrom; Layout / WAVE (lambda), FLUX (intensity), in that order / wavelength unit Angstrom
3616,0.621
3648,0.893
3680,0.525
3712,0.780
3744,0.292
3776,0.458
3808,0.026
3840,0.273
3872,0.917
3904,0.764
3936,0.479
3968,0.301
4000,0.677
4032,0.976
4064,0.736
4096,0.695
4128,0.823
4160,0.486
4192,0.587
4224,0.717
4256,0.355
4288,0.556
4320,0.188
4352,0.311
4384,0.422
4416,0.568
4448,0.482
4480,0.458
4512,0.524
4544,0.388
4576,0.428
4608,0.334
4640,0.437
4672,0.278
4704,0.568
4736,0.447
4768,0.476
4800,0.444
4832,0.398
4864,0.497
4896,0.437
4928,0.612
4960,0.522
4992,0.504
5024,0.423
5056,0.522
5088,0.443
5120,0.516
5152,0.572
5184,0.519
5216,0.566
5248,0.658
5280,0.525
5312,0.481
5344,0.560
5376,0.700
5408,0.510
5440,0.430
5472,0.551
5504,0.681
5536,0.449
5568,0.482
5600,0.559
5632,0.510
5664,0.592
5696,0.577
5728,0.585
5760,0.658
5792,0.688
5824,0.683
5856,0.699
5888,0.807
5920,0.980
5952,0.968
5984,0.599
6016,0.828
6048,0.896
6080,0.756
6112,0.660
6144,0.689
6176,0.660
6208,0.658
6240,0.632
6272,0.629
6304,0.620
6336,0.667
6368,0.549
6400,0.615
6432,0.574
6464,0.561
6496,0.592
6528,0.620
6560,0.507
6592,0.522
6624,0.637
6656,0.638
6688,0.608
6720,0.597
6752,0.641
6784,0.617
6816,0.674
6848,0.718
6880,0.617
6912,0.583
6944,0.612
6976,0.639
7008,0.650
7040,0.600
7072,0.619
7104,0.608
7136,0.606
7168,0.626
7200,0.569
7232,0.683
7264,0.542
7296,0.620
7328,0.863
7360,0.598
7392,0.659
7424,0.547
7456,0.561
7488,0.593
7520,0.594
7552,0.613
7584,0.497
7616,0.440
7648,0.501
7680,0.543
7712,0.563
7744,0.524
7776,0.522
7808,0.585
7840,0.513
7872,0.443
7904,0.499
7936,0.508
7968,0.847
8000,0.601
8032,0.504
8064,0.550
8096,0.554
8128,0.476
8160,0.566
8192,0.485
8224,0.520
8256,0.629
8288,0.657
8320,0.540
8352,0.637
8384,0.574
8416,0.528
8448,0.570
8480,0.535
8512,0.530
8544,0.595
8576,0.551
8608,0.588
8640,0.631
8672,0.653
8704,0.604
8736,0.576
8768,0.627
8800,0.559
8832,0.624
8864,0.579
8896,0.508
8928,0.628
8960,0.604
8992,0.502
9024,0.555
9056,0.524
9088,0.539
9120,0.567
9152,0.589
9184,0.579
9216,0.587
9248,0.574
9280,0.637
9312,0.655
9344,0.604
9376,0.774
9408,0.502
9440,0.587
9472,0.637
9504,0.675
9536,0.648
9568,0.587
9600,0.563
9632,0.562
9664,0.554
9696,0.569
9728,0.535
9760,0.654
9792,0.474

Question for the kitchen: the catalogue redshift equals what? 1.14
